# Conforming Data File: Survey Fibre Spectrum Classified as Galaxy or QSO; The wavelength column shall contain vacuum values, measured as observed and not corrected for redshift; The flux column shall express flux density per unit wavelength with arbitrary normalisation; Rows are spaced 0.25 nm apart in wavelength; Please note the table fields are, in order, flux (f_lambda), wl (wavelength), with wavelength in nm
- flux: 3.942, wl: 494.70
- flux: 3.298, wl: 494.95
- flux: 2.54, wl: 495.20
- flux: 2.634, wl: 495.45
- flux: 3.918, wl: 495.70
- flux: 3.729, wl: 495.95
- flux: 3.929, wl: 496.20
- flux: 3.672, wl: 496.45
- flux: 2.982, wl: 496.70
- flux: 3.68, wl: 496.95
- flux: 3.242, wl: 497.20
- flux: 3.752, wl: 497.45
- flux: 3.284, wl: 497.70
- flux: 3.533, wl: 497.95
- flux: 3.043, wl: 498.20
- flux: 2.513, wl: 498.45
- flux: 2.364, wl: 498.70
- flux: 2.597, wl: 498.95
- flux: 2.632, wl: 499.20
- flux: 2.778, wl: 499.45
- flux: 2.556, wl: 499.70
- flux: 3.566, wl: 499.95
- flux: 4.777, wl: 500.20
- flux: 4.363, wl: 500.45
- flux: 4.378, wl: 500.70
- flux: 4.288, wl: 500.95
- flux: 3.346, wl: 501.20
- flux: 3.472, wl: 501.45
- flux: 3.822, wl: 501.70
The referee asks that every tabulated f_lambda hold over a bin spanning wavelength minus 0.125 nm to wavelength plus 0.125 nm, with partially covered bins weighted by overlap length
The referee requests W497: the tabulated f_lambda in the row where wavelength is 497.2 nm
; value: 3.242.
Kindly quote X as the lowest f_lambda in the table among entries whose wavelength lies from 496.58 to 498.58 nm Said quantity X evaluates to 2.513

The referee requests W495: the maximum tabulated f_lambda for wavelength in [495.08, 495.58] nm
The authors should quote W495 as 2.634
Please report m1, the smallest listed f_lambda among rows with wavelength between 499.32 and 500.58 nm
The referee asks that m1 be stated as 2.556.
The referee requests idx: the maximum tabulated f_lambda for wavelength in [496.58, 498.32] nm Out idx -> 3.752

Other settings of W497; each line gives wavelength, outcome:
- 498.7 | 2.364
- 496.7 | 2.982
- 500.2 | 4.777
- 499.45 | 2.778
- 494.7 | 3.942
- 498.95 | 2.597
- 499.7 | 2.556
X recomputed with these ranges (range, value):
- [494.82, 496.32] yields 2.54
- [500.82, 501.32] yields 3.346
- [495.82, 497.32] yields 2.982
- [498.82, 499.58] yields 2.597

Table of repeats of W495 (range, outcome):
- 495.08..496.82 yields 3.929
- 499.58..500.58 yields 4.777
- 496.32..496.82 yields 3.672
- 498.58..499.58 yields 2.778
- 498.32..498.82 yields 2.513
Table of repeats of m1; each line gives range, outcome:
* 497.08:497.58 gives 3.242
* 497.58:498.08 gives 3.284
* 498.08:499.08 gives 2.364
